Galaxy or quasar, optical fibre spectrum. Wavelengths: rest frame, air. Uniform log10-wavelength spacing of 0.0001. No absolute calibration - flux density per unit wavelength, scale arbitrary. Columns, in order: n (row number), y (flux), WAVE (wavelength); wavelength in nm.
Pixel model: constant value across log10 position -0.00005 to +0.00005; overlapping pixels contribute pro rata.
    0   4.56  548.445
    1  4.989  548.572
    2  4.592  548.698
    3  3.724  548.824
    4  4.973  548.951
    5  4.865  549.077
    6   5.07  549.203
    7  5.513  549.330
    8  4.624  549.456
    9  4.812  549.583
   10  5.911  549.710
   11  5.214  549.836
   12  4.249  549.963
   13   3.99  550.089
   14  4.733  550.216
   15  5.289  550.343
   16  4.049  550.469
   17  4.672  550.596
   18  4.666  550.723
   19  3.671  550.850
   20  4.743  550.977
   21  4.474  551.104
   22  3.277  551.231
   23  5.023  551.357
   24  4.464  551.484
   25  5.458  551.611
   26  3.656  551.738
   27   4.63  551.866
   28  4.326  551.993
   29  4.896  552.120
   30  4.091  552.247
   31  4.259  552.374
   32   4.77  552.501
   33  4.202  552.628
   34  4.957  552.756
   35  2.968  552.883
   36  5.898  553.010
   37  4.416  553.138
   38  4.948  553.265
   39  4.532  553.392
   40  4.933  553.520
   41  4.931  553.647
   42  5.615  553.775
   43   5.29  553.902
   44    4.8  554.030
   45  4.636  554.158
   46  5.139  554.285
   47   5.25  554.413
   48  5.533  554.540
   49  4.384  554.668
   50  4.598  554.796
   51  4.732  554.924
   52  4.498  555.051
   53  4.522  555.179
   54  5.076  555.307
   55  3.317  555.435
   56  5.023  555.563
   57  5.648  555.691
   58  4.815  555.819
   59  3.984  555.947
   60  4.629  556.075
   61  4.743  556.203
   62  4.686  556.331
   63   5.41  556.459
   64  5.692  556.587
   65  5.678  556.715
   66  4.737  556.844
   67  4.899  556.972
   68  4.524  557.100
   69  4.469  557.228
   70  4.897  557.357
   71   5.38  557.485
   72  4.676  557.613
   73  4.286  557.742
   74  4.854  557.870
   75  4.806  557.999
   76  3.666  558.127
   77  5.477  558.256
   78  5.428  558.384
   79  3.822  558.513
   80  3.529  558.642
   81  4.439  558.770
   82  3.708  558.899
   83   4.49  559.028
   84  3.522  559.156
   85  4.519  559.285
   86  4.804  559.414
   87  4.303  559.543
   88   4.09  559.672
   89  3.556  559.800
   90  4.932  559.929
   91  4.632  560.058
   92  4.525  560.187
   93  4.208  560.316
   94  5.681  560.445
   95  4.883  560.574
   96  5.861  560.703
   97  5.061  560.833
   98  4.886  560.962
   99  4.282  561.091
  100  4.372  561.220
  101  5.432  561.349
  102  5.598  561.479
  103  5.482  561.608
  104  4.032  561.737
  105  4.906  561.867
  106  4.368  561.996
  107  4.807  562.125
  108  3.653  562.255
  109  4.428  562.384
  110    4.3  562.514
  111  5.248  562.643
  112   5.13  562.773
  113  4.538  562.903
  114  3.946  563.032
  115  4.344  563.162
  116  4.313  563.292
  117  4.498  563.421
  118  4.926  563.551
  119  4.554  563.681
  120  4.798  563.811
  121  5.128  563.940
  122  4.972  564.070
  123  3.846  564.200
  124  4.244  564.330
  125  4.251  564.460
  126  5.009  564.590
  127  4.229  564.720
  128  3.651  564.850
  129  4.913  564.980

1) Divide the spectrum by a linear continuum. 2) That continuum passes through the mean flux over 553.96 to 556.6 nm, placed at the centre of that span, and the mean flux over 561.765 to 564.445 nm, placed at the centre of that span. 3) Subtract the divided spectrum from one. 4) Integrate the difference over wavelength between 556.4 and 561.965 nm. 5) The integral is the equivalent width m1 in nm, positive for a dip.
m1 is -0.05 nm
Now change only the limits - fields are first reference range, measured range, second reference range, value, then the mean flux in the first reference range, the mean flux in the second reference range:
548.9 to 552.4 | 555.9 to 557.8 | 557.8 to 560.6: -0.15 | 4.63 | 4.44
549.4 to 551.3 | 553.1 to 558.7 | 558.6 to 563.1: -0.28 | 4.56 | 4.58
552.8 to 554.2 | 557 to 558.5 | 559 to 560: -0.10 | 4.82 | 4.27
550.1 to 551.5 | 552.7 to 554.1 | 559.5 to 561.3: -0.10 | 4.44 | 4.68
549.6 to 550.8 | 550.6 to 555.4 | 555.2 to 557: 0.16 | 4.74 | 4.87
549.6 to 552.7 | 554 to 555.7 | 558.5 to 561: -0.10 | 4.53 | 4.48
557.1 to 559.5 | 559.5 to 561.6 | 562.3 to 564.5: -0.13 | 4.49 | 4.55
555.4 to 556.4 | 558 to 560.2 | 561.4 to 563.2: 0.15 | 4.65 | 4.64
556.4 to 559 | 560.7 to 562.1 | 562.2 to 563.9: -0.09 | 4.71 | 4.53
